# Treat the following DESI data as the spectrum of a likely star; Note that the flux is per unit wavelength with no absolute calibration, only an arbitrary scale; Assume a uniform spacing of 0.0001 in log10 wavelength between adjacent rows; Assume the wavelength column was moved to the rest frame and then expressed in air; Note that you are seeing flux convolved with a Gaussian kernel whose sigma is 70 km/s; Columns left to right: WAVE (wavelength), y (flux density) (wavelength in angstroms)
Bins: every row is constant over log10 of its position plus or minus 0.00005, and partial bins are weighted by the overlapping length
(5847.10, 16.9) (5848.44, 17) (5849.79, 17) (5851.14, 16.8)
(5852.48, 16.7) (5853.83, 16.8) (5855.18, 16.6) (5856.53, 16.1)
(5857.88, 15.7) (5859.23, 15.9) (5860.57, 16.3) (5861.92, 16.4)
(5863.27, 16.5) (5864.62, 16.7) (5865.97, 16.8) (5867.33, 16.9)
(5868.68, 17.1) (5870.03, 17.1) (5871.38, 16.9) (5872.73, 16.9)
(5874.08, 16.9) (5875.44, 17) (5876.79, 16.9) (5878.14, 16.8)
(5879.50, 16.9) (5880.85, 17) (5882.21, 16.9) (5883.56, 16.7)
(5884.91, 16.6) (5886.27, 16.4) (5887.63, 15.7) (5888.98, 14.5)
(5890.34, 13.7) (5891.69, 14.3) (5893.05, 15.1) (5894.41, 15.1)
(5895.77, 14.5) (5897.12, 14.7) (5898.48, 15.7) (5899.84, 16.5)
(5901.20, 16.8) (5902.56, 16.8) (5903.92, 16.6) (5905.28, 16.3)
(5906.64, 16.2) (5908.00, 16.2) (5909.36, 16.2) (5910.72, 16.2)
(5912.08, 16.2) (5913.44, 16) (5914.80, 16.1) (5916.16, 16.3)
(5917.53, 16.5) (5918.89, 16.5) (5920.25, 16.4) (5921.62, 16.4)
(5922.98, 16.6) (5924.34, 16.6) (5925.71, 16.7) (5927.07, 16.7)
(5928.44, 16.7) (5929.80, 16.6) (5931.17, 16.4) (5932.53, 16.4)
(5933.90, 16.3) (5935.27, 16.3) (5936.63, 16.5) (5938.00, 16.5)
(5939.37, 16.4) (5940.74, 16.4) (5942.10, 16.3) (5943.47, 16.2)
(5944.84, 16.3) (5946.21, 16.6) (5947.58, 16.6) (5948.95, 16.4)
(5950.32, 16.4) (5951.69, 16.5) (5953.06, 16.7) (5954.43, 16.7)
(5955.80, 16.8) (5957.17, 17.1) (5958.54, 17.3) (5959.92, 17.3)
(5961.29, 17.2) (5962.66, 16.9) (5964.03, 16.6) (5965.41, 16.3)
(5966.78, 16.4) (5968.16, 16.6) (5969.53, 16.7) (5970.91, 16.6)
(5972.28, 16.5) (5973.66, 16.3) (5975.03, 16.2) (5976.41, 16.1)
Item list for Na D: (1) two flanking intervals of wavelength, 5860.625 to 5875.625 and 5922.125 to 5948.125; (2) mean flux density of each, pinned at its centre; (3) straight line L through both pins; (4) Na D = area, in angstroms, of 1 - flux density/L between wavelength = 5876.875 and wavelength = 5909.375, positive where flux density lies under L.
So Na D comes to 1.4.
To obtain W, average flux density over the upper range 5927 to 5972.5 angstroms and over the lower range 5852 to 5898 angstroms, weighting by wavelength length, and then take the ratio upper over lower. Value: 1.0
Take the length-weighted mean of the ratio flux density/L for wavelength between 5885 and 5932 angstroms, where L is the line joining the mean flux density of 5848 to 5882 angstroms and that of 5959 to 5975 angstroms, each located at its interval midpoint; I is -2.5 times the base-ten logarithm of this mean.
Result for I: 0.04 mag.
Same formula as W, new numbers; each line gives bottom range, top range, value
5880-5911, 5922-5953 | 1.04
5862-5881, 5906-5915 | 0.96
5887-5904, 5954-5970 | 1.10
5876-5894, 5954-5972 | 1.05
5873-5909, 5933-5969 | 1.03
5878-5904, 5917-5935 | 1.04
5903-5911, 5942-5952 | 1.01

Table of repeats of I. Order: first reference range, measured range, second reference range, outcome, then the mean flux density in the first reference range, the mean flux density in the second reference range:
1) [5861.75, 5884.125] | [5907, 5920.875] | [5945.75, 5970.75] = 0.03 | 16.9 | 16.7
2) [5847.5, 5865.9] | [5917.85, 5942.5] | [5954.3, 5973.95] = 0.01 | 16.5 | 16.8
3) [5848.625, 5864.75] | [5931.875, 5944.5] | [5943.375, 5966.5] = 0.02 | 16.5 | 16.7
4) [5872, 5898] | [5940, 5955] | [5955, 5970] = 0.01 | 15.9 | 16.8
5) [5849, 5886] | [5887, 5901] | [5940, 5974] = 0.11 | 16.7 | 16.6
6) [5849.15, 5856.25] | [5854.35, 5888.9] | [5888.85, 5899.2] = -0.05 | 16.7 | 14.7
